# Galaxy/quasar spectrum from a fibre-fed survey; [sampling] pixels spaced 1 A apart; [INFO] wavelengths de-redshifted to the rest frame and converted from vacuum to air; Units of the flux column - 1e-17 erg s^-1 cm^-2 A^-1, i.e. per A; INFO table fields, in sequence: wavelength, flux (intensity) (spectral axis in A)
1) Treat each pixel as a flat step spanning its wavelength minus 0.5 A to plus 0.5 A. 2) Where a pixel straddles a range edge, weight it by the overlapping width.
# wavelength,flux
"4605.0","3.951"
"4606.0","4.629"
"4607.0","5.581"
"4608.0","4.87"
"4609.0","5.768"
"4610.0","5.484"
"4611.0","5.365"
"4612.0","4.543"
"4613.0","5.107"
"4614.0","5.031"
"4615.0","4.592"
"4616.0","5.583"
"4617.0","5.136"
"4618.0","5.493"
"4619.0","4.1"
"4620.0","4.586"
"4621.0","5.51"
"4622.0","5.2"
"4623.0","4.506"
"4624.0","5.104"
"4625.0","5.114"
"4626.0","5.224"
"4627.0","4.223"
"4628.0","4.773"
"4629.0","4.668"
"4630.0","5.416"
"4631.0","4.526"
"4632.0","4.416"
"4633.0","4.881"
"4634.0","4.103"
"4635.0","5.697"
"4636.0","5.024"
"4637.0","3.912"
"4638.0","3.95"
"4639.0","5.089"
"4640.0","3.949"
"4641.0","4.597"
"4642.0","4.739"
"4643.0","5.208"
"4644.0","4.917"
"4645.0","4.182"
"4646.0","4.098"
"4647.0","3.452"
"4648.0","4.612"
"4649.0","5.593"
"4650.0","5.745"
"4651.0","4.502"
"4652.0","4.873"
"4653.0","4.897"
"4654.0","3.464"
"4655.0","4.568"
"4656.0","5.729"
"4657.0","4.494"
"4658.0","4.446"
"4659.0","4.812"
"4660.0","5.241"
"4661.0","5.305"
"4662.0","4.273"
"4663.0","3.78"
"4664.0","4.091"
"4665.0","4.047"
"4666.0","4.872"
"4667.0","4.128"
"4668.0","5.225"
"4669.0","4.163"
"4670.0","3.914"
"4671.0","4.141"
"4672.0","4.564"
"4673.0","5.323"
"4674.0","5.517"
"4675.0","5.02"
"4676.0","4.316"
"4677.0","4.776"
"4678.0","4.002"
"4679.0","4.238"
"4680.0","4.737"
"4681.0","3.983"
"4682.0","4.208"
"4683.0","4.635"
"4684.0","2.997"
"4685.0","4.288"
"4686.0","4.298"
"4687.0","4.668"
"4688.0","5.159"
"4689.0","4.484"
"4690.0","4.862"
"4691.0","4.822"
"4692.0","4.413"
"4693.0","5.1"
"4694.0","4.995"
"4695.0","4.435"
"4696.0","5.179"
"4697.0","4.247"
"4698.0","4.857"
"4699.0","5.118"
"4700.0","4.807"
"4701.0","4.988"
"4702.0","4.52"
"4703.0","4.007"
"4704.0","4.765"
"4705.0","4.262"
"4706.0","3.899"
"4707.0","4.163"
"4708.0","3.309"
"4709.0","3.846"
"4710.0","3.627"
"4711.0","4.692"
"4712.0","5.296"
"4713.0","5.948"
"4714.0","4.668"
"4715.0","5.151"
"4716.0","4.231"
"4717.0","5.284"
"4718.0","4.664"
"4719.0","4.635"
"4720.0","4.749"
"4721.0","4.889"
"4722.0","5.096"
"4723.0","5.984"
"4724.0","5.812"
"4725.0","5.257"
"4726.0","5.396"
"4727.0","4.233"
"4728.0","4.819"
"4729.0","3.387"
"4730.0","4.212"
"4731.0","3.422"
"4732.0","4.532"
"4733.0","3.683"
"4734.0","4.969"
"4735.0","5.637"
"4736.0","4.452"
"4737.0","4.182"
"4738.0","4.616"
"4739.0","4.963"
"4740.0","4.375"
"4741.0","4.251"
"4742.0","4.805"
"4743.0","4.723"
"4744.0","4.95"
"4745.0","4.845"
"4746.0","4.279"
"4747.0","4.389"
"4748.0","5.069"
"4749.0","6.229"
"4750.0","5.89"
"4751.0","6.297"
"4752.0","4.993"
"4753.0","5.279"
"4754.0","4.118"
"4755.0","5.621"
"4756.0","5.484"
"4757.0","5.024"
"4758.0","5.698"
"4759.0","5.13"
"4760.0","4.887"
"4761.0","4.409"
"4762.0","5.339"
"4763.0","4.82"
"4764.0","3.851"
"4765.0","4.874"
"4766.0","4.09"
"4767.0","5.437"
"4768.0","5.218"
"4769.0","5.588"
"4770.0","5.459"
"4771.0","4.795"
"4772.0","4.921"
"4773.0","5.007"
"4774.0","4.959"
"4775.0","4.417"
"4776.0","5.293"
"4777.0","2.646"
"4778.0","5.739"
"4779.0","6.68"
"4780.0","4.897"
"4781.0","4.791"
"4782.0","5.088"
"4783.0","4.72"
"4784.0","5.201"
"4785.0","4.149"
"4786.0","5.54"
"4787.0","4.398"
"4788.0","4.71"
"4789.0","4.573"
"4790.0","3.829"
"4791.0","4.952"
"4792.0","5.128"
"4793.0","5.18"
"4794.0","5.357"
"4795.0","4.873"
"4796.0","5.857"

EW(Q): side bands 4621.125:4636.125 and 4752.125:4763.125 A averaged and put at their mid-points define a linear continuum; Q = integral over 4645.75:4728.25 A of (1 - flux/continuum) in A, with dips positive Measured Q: 5.5 A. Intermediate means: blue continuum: 4.87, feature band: 4.64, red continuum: 5.08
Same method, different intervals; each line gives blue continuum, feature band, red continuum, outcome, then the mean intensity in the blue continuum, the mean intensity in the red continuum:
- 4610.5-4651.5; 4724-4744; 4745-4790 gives 1.5 A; 4.79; 4.99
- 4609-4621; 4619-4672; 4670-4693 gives 1.8 A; 5.05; 4.52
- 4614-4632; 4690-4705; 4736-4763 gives 0.7 A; 4.92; 4.98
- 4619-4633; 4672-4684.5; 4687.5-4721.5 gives 0.6 A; 4.84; 4.65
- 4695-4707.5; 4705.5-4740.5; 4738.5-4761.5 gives 1.0 A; 4.56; 5.03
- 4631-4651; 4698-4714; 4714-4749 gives 0.7 A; 4.63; 4.73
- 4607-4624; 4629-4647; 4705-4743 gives 1.4 A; 5.07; 4.62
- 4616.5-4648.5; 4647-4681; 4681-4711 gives -0.4 A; 4.7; 4.44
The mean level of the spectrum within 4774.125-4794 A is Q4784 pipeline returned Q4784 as 4.85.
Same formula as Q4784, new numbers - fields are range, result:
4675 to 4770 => 4.73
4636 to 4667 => 4.58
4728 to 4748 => 4.48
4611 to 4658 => 4.77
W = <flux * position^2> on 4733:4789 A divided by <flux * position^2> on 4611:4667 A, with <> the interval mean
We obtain 1.10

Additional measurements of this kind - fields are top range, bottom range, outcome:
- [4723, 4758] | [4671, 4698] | 1.09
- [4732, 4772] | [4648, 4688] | 1.12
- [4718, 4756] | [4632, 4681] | 1.09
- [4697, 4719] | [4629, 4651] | 1.01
